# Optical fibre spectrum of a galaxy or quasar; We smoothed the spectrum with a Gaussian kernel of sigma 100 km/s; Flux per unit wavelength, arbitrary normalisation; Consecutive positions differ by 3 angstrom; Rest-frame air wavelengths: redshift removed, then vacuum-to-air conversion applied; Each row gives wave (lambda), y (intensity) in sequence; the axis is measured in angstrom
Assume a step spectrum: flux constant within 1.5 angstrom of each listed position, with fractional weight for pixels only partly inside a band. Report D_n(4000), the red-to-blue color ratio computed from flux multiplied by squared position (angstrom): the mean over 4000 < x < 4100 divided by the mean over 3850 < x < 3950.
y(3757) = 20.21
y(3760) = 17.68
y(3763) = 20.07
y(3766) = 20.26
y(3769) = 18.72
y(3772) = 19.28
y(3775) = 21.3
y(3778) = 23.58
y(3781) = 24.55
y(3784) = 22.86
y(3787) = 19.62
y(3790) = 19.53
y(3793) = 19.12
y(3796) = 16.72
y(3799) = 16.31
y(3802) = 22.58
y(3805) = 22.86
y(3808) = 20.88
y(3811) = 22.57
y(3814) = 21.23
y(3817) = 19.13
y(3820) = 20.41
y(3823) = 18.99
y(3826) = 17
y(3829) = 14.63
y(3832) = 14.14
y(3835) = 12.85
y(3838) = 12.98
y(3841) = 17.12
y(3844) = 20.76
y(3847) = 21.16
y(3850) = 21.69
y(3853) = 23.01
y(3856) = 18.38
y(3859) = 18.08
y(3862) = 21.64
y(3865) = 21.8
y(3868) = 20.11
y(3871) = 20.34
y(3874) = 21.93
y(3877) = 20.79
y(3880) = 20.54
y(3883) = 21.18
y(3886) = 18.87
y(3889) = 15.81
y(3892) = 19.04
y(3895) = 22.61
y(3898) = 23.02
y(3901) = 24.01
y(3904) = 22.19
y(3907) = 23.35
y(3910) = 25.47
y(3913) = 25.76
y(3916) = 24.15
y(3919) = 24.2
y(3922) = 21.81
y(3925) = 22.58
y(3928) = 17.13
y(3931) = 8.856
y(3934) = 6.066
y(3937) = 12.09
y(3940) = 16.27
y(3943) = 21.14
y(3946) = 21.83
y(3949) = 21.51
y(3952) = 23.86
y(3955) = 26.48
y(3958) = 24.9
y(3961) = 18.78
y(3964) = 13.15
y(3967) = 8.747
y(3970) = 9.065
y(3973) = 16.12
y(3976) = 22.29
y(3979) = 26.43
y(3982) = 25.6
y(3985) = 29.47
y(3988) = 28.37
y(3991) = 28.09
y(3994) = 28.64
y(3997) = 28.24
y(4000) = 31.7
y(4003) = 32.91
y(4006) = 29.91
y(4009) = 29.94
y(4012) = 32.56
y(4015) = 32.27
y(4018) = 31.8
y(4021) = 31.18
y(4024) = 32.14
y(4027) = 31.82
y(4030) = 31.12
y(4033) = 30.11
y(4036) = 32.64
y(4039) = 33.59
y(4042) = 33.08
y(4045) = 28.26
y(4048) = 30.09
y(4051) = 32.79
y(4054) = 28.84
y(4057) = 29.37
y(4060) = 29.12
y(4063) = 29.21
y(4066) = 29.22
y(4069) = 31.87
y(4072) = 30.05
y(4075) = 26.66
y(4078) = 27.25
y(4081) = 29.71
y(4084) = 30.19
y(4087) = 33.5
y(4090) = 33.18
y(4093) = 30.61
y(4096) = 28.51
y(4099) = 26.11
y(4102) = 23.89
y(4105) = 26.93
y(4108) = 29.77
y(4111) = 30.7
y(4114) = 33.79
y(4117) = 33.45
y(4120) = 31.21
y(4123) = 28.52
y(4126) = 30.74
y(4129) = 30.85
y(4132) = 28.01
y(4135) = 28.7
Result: 1.64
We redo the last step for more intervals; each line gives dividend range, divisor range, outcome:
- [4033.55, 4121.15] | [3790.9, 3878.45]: 1.77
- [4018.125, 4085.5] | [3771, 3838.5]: 1.78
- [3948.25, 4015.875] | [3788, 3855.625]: 1.42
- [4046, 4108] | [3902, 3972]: 1.65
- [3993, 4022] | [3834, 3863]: 1.78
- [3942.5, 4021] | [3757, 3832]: 1.38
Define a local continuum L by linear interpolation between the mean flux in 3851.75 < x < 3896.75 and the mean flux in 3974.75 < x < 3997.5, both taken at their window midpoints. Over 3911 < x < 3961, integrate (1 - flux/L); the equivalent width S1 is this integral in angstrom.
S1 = 8.53 angstrom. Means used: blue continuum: 20.3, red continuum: 27.1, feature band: 19.9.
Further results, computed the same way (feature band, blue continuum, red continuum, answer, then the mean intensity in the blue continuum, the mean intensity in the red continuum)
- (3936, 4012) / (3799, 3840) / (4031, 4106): 7.0 angstrom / 18.4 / 29.8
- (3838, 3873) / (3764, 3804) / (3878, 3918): 2.2 angstrom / 20.4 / 22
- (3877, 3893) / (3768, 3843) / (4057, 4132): 2.0 angstrom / 19.2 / 29.7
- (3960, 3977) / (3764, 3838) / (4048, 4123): 7.5 angstrom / 19.4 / 29.8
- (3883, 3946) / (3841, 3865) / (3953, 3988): 2.2 angstrom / 20.5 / 20.5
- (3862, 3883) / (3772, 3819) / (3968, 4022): 2.1 angstrom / 20.8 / 27.3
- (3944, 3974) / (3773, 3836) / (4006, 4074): 9.3 angstrom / 19.6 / 30.9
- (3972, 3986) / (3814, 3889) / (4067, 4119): 0.4 angstrom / 19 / 29.8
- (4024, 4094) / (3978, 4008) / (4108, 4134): -1.5 angstrom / 29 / 30.8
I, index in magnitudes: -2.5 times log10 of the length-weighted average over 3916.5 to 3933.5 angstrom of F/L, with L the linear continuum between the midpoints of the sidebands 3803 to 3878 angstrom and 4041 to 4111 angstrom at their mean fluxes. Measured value 0.24 mag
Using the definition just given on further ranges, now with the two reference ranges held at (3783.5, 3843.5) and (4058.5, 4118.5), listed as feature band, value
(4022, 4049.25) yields -0.144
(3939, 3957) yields 0.091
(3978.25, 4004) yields -0.122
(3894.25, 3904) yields -0.052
